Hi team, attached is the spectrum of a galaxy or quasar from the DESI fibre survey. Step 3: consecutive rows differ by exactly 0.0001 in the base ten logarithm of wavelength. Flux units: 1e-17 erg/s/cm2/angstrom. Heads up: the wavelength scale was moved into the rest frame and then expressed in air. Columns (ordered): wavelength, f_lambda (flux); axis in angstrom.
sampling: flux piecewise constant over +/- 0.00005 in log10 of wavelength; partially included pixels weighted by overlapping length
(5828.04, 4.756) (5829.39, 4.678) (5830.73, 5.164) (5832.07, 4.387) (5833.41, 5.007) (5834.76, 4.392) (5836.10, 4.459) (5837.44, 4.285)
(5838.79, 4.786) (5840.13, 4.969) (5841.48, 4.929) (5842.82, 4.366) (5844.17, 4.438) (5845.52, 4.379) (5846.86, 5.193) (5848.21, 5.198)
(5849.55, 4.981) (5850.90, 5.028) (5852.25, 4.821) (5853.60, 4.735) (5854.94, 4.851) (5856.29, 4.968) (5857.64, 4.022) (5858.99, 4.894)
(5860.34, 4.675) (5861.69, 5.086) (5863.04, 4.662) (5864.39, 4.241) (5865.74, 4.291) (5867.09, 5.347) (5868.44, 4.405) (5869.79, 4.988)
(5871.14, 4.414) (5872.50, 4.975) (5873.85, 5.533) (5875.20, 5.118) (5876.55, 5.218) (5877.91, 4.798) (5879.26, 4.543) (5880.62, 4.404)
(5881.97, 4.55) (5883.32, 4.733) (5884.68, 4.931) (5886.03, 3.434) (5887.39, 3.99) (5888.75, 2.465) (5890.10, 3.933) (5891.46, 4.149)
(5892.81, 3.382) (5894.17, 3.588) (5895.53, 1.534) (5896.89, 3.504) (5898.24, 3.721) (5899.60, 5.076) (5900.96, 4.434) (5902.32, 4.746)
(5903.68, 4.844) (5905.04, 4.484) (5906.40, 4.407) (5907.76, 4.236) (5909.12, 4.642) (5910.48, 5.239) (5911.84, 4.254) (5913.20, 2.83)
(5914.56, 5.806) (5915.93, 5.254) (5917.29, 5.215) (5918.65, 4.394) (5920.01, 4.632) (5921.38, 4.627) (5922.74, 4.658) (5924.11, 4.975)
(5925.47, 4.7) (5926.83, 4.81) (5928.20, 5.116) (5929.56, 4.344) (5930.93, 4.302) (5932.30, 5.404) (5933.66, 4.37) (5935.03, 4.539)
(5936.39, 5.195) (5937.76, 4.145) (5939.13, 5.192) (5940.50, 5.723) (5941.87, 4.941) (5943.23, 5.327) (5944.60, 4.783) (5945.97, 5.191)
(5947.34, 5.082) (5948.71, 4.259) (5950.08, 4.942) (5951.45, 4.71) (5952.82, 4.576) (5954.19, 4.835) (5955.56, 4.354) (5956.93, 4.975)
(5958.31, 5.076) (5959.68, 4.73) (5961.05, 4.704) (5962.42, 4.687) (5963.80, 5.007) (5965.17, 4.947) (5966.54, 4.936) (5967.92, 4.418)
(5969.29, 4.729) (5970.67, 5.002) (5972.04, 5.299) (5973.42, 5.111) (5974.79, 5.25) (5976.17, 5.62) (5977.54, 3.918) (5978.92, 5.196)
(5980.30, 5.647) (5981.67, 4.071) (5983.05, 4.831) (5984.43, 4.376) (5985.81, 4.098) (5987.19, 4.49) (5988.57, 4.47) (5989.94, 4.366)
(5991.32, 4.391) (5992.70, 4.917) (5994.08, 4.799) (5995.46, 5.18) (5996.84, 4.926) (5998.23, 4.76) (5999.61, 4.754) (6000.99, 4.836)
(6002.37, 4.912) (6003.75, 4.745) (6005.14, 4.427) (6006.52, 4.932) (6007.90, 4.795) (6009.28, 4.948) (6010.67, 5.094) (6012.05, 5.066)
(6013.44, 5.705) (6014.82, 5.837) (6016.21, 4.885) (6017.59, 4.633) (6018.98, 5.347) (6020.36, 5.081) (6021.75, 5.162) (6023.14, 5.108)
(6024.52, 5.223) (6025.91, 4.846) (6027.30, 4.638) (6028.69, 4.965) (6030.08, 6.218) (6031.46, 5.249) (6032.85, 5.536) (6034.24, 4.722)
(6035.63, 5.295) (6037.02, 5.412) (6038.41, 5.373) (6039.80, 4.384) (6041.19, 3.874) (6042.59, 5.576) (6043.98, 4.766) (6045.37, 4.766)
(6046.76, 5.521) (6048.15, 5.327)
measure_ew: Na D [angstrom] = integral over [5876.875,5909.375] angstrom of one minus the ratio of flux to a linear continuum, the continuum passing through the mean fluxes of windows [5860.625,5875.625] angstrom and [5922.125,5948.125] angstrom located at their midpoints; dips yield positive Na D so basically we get 4.90 angstrom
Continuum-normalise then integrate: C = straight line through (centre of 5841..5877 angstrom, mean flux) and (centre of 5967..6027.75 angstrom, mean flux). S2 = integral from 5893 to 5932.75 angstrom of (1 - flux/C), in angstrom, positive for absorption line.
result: 3.11 angstrom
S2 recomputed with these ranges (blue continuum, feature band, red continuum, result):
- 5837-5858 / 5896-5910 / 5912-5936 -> 1.0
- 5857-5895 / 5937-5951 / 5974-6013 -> -0.9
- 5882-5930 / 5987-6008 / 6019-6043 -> 0.7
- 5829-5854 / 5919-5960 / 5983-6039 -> 0.5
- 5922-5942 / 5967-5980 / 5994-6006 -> -0.4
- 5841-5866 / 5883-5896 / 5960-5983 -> 3.2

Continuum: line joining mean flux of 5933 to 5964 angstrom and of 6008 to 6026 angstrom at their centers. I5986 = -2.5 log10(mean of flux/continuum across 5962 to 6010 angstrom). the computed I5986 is 0.05 mag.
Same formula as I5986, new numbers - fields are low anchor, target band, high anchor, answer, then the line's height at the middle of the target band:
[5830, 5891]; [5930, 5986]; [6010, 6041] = 0.02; 4.94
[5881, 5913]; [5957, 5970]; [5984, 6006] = -0.08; 4.47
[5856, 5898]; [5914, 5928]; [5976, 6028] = -0.09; 4.52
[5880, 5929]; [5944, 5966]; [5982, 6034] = -0.04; 4.62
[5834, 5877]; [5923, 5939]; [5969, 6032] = 0.03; 4.85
